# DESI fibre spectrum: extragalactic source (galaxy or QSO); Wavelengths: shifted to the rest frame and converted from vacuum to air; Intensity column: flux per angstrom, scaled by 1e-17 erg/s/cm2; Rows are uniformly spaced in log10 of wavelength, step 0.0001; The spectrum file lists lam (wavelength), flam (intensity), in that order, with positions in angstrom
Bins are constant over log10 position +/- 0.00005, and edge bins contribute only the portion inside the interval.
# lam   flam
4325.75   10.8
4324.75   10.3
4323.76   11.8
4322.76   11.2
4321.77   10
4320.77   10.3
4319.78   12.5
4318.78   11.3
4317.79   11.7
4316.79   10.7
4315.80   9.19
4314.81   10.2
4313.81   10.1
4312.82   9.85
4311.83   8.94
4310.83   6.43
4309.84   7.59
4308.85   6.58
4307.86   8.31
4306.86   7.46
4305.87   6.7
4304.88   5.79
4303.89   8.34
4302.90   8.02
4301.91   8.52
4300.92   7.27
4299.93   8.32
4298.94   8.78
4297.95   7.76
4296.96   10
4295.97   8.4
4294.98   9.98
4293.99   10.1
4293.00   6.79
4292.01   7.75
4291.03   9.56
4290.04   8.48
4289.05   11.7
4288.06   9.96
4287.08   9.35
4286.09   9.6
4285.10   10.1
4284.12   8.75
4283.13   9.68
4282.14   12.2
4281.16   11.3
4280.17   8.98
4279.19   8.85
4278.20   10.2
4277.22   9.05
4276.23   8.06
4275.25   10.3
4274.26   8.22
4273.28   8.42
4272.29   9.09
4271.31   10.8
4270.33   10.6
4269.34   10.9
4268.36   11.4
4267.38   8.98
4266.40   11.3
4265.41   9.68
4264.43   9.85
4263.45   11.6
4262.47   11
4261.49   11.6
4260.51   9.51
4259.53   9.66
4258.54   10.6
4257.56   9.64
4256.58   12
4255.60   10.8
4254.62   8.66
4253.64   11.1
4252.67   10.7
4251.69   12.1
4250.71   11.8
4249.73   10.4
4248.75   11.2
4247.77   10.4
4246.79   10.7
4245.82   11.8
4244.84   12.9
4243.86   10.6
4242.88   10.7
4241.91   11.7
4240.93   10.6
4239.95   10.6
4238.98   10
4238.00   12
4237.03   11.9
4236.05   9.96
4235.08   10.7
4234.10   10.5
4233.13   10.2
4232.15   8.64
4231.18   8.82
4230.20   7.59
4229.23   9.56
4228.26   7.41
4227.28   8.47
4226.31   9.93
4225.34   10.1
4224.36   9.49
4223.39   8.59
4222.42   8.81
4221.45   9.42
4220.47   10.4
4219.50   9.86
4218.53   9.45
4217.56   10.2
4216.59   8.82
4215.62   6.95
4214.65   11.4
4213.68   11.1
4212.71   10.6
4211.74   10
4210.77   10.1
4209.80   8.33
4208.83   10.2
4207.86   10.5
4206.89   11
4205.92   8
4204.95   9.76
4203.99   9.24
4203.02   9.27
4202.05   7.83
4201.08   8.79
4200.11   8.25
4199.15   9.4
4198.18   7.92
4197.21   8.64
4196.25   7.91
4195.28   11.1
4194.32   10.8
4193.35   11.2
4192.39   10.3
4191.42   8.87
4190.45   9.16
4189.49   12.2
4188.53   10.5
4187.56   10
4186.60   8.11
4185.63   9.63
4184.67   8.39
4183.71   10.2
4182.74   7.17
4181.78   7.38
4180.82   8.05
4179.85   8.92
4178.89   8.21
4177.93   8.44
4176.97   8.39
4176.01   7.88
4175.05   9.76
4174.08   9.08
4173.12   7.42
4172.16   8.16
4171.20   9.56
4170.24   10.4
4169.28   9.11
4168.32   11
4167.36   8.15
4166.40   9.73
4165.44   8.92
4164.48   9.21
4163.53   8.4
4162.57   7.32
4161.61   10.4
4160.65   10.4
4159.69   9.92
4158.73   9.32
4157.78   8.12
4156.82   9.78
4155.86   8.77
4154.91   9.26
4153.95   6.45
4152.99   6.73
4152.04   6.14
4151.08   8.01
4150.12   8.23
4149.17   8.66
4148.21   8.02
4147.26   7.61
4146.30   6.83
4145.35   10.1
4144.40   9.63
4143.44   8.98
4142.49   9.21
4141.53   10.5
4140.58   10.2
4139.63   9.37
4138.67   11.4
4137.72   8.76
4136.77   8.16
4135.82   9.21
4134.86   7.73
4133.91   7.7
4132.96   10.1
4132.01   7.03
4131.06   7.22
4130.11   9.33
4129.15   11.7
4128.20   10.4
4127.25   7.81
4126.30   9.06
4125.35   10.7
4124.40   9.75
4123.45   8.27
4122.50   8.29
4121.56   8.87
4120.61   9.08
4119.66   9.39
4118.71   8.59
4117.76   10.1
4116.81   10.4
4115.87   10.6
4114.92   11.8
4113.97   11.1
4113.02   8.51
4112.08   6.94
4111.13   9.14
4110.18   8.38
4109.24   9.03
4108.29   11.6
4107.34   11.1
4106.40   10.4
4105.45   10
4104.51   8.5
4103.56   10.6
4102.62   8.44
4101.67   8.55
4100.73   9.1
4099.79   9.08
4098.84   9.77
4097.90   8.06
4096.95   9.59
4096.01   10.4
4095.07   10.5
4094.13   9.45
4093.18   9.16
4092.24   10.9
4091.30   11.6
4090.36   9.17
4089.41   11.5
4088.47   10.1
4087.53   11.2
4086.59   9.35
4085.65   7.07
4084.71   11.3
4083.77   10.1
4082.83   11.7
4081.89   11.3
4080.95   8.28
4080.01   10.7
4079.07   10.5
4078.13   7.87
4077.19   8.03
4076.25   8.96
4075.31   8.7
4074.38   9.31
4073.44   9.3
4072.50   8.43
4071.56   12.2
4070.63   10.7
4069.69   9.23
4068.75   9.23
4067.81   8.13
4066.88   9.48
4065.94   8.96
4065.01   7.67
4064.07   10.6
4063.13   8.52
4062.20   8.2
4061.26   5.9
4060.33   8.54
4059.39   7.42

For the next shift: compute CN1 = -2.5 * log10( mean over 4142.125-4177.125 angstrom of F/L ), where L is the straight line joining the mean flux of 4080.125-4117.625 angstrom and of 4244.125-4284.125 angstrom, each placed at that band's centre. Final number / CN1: 0.15 mag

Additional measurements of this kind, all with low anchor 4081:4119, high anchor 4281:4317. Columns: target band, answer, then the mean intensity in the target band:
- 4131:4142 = 0.07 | 9.02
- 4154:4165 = 0.06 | 9.07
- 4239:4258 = -0.20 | 11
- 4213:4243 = -0.07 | 9.8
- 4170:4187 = 0.10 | 8.59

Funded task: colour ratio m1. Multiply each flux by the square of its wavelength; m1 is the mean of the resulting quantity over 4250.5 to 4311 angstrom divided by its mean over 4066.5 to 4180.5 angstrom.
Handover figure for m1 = 1.1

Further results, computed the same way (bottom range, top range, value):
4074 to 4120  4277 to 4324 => 1.05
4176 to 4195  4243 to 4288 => 1.16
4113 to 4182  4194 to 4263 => 1.16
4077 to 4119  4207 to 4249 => 1.09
